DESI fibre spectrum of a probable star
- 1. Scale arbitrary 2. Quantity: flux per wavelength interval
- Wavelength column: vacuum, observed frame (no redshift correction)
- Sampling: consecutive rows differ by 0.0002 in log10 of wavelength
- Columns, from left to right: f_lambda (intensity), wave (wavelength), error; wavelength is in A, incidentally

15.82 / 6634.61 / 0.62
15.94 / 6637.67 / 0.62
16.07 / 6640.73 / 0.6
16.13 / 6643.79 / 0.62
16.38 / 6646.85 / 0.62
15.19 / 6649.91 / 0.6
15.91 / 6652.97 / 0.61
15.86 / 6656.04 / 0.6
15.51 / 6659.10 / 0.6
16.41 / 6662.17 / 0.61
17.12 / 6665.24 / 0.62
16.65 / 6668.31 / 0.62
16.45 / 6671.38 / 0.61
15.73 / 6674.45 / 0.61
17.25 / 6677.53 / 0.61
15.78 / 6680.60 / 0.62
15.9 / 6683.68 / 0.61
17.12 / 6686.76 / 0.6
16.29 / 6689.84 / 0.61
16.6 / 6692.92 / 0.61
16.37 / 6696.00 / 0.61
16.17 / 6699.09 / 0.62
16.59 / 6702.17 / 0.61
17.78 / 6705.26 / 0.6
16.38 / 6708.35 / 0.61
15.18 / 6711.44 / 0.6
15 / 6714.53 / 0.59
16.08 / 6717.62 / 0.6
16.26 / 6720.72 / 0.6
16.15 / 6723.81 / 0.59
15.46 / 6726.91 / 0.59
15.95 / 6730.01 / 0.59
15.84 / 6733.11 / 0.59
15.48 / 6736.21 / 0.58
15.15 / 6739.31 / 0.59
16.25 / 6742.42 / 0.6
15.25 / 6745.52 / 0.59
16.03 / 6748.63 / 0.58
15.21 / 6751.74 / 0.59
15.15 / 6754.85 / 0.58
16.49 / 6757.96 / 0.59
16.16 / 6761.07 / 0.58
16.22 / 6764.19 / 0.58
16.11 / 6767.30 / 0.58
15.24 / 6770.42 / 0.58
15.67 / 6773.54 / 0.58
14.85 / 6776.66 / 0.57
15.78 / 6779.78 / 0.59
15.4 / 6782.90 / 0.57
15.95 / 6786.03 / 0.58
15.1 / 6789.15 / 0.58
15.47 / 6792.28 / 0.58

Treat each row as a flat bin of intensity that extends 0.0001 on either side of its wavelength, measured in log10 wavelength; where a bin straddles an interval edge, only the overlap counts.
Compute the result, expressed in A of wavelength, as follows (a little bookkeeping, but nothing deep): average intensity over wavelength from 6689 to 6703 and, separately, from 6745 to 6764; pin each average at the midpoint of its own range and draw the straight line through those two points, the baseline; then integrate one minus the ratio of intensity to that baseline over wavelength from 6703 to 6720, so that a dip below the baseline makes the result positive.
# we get 0.1 A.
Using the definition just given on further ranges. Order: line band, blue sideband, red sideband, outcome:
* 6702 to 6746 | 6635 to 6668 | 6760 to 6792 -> -0.3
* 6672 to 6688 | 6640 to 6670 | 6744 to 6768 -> -0.3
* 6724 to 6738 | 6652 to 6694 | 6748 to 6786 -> 0.2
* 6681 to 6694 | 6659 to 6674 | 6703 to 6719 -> -0.1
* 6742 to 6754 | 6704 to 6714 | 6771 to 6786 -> 0.2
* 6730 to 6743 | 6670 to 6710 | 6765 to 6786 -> 0.3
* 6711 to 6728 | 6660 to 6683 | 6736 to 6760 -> 0.2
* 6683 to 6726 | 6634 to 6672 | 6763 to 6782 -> -1.0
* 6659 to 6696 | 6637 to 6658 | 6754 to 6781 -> -1.3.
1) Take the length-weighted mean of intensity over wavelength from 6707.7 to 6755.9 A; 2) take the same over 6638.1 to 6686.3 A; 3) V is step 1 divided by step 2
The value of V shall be 0.97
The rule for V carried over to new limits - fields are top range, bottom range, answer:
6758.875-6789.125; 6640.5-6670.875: 0.97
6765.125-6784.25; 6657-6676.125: 0.95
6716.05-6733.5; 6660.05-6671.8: 0.96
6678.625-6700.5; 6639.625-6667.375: 1.02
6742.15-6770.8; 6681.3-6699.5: 0.97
